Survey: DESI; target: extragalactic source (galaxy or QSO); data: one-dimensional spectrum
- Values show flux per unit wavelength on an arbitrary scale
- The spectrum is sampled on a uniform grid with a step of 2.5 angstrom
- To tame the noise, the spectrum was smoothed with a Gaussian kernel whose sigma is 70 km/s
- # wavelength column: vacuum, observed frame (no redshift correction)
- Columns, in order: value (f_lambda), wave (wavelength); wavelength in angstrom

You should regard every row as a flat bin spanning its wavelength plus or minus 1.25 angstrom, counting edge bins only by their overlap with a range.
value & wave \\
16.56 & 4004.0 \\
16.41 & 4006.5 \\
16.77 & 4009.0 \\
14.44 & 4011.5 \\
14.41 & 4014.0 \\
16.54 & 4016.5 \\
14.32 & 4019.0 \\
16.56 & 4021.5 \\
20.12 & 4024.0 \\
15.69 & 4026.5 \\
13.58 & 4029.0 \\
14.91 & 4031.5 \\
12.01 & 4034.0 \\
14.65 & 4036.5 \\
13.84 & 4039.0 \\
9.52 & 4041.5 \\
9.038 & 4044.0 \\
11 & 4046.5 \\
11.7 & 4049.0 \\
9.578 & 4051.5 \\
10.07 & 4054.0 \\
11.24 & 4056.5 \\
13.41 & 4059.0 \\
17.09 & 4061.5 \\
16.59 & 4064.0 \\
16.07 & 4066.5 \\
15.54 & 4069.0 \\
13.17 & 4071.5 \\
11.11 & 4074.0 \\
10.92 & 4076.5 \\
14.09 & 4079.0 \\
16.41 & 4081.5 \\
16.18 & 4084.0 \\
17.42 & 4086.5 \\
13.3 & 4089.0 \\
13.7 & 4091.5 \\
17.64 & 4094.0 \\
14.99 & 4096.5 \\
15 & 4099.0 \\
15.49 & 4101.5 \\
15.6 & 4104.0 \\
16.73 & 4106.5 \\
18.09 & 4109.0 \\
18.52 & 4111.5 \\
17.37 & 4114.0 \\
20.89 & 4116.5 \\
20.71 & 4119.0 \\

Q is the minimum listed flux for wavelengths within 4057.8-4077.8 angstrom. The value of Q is 10.92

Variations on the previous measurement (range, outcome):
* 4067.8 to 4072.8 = 13.17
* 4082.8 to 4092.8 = 13.3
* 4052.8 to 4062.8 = 10.07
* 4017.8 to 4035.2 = 12.01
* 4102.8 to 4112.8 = 15.6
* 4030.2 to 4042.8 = 9.52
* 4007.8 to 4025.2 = 14.32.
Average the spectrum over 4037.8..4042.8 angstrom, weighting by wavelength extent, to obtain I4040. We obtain 11.6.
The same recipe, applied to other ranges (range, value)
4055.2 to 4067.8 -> 14.9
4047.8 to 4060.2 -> 11.2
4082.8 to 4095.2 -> 15.6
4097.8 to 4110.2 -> 16.2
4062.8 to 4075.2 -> 14.5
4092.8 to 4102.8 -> 15.8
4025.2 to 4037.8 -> 14.2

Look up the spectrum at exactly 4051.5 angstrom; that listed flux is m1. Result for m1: 9.578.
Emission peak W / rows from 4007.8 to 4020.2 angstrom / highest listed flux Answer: 16.77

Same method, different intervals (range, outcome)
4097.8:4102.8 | 15.49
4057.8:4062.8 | 17.09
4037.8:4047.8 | 13.84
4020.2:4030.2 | 20.12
